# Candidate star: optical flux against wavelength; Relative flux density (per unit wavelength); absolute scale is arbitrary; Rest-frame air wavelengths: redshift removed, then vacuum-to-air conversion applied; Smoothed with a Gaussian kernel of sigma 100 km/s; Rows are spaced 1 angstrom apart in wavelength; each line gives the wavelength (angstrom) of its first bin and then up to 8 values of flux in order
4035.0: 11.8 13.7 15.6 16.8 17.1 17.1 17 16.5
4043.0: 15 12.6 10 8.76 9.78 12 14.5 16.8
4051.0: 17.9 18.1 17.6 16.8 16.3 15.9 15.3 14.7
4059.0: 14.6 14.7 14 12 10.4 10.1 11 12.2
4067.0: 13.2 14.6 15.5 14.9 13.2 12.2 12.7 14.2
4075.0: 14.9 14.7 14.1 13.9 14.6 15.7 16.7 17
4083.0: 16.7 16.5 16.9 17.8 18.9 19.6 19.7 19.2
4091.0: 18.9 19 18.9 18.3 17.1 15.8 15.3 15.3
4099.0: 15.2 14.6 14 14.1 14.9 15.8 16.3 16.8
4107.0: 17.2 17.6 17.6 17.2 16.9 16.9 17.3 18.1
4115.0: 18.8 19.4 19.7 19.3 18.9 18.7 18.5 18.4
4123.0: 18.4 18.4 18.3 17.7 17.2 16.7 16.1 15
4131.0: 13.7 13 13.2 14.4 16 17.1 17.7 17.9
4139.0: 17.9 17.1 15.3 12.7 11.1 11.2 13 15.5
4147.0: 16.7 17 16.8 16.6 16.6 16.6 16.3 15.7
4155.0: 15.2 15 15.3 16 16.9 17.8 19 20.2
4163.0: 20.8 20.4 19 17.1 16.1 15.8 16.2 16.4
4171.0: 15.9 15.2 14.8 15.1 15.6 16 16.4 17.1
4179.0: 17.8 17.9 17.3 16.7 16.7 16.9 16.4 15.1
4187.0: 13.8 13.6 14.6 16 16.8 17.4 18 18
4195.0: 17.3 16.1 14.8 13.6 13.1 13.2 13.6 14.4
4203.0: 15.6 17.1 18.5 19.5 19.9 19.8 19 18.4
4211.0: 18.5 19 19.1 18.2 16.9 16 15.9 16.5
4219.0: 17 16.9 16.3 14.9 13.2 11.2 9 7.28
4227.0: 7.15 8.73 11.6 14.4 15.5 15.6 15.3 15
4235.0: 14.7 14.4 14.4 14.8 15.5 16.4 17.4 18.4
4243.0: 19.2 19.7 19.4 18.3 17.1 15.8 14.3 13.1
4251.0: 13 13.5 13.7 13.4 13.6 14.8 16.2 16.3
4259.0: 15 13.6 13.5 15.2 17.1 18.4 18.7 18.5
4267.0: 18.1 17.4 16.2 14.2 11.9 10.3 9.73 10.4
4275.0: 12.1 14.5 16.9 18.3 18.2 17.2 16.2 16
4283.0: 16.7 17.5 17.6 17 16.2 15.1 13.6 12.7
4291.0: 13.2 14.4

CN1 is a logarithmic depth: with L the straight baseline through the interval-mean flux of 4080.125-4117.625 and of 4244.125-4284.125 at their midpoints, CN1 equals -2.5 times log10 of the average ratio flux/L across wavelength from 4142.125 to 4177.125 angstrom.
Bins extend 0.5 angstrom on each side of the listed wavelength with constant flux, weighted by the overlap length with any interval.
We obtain 0.02 mag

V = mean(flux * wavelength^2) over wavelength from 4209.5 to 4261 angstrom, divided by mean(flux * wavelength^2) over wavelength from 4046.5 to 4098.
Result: 1.06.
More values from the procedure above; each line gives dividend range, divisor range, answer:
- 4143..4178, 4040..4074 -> 1.23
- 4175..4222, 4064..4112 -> 1.11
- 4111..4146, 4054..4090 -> 1.14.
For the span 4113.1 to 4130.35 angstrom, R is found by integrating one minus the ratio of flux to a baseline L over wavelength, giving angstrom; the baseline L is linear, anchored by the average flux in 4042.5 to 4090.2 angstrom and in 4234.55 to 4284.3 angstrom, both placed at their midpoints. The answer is -3.6 angstrom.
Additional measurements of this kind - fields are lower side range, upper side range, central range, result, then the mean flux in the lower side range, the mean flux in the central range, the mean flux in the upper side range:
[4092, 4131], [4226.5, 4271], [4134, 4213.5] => -0.84 angstrom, 17.1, 16.5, 15.3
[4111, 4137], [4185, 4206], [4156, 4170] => -1.07 angstrom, 17.2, 17.6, 15.6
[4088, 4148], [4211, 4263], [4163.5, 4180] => -0.68 angstrom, 16.7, 16.6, 15.1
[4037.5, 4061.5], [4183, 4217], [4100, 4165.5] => -3.27 angstrom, 15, 16.7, 16.6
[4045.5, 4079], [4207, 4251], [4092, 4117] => -4.08 angstrom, 14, 16.8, 15.6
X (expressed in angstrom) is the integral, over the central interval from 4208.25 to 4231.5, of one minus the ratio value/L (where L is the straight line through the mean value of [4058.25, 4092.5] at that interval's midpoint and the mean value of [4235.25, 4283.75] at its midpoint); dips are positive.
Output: 0.9 angstrom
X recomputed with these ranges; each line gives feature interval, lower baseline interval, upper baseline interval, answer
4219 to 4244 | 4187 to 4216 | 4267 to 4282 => 2.6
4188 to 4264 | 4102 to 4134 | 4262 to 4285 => 2.7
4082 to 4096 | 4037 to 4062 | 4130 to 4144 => -3.0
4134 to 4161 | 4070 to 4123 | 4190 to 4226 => 1.1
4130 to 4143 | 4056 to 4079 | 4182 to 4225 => -0.3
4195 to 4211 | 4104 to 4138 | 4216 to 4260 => -1.1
